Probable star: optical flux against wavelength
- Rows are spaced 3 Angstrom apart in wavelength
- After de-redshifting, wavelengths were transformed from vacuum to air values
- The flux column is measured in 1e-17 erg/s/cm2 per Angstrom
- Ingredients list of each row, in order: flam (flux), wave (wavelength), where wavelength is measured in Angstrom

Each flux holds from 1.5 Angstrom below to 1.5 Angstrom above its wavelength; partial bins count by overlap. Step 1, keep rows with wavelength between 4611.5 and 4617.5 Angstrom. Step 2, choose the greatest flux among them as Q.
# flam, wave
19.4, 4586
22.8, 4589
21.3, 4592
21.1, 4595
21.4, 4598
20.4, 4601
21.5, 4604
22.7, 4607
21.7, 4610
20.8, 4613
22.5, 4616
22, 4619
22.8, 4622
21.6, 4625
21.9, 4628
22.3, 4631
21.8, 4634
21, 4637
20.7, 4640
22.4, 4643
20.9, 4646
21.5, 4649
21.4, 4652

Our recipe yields 22.5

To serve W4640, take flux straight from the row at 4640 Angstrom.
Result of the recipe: 20.7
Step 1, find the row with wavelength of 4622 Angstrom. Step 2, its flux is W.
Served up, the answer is 22.8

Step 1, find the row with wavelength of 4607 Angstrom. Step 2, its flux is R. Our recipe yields 22.7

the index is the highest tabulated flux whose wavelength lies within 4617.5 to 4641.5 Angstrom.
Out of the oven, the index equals 22.8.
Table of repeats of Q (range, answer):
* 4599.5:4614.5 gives 22.7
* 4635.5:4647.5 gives 22.4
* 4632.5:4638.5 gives 21.8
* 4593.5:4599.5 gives 21.4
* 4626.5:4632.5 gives 22.3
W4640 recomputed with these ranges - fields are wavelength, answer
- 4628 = 21.9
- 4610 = 21.7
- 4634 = 21.8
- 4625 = 21.6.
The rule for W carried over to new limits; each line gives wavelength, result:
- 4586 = 19.4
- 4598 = 21.4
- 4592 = 21.3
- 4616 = 22.5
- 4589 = 22.8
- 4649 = 21.5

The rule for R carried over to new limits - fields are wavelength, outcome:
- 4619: 22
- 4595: 21.1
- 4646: 20.9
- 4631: 22.3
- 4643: 22.4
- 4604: 21.5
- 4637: 21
